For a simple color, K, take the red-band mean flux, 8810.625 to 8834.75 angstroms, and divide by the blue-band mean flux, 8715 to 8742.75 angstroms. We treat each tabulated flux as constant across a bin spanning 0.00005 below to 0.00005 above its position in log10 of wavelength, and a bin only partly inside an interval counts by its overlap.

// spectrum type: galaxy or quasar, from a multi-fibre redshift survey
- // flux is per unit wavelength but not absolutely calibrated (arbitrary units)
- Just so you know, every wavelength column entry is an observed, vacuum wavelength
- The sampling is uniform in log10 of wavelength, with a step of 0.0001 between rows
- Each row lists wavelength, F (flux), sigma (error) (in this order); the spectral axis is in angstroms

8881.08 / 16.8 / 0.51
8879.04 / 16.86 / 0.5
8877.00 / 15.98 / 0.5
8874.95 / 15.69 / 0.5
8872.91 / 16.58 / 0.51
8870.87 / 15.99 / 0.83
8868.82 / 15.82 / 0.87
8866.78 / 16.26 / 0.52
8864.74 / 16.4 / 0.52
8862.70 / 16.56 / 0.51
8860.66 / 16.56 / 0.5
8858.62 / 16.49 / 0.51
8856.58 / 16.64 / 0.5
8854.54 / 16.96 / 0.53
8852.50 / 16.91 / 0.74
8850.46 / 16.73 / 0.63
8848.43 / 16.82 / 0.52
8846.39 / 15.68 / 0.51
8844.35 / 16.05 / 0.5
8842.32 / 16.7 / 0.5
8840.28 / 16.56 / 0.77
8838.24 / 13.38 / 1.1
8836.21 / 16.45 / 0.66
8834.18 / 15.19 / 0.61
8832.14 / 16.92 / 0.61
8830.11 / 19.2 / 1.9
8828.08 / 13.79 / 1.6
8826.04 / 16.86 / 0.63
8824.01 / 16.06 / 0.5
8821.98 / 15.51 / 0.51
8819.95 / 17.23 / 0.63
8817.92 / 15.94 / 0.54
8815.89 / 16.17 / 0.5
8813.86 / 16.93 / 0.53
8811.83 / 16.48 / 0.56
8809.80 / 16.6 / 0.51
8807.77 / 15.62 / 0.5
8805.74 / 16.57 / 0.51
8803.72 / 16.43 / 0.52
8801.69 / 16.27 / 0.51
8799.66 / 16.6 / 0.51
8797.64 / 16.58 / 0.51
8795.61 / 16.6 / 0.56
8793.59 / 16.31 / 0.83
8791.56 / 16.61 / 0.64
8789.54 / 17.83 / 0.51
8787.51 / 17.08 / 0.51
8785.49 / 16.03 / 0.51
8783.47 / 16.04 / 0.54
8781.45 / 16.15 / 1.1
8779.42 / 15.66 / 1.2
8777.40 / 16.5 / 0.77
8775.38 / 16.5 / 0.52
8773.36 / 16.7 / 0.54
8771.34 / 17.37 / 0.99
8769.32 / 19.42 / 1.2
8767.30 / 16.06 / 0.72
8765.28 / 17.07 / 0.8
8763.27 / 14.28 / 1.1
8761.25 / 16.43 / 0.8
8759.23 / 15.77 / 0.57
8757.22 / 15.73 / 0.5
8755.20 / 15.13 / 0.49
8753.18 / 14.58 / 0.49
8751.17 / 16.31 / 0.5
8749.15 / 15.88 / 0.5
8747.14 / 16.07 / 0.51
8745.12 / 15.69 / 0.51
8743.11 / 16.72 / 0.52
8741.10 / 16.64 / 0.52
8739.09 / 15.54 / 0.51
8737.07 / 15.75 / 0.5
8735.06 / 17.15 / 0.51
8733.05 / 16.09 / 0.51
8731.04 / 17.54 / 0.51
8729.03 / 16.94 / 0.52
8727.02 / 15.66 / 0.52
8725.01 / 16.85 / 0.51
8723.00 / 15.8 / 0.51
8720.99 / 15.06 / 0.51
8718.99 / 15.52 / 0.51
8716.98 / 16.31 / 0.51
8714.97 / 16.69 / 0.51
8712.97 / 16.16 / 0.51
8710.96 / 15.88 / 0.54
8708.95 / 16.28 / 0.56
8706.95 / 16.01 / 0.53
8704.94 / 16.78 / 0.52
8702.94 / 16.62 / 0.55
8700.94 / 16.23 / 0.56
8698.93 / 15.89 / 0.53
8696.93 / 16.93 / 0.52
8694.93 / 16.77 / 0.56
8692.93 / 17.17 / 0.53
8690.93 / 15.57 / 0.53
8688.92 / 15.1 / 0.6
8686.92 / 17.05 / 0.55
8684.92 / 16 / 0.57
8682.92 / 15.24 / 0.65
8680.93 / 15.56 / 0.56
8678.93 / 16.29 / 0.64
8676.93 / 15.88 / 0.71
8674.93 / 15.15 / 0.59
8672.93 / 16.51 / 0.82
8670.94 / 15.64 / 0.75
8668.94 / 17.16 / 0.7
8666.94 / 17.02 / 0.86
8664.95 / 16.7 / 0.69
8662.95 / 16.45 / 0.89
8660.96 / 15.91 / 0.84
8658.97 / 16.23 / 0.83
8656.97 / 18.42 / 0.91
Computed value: 1.01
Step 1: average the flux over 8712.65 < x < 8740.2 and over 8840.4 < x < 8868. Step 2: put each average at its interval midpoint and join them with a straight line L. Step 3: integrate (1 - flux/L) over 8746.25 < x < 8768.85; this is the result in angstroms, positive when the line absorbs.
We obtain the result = 0.6 angstroms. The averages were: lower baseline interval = 16.2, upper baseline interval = 16.5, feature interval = 15.8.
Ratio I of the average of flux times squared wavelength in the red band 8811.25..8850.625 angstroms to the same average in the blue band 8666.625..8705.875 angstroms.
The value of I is 1.0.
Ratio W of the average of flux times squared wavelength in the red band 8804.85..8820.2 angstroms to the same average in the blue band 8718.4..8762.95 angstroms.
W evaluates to 1.04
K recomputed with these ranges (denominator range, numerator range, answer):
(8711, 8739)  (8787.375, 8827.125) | 1.02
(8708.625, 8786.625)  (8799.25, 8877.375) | 1.01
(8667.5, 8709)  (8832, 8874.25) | 1.00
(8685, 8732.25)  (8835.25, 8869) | 1.00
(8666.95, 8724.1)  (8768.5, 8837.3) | 1.02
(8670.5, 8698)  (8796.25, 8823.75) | 1.02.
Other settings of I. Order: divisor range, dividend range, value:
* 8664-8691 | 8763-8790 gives 1.06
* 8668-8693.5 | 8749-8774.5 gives 1.03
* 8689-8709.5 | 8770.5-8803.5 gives 1.03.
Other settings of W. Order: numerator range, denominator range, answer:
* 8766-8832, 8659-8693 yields 1.06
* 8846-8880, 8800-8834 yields 1.01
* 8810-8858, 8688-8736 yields 1.03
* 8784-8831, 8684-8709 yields 1.03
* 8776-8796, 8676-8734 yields 1.04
